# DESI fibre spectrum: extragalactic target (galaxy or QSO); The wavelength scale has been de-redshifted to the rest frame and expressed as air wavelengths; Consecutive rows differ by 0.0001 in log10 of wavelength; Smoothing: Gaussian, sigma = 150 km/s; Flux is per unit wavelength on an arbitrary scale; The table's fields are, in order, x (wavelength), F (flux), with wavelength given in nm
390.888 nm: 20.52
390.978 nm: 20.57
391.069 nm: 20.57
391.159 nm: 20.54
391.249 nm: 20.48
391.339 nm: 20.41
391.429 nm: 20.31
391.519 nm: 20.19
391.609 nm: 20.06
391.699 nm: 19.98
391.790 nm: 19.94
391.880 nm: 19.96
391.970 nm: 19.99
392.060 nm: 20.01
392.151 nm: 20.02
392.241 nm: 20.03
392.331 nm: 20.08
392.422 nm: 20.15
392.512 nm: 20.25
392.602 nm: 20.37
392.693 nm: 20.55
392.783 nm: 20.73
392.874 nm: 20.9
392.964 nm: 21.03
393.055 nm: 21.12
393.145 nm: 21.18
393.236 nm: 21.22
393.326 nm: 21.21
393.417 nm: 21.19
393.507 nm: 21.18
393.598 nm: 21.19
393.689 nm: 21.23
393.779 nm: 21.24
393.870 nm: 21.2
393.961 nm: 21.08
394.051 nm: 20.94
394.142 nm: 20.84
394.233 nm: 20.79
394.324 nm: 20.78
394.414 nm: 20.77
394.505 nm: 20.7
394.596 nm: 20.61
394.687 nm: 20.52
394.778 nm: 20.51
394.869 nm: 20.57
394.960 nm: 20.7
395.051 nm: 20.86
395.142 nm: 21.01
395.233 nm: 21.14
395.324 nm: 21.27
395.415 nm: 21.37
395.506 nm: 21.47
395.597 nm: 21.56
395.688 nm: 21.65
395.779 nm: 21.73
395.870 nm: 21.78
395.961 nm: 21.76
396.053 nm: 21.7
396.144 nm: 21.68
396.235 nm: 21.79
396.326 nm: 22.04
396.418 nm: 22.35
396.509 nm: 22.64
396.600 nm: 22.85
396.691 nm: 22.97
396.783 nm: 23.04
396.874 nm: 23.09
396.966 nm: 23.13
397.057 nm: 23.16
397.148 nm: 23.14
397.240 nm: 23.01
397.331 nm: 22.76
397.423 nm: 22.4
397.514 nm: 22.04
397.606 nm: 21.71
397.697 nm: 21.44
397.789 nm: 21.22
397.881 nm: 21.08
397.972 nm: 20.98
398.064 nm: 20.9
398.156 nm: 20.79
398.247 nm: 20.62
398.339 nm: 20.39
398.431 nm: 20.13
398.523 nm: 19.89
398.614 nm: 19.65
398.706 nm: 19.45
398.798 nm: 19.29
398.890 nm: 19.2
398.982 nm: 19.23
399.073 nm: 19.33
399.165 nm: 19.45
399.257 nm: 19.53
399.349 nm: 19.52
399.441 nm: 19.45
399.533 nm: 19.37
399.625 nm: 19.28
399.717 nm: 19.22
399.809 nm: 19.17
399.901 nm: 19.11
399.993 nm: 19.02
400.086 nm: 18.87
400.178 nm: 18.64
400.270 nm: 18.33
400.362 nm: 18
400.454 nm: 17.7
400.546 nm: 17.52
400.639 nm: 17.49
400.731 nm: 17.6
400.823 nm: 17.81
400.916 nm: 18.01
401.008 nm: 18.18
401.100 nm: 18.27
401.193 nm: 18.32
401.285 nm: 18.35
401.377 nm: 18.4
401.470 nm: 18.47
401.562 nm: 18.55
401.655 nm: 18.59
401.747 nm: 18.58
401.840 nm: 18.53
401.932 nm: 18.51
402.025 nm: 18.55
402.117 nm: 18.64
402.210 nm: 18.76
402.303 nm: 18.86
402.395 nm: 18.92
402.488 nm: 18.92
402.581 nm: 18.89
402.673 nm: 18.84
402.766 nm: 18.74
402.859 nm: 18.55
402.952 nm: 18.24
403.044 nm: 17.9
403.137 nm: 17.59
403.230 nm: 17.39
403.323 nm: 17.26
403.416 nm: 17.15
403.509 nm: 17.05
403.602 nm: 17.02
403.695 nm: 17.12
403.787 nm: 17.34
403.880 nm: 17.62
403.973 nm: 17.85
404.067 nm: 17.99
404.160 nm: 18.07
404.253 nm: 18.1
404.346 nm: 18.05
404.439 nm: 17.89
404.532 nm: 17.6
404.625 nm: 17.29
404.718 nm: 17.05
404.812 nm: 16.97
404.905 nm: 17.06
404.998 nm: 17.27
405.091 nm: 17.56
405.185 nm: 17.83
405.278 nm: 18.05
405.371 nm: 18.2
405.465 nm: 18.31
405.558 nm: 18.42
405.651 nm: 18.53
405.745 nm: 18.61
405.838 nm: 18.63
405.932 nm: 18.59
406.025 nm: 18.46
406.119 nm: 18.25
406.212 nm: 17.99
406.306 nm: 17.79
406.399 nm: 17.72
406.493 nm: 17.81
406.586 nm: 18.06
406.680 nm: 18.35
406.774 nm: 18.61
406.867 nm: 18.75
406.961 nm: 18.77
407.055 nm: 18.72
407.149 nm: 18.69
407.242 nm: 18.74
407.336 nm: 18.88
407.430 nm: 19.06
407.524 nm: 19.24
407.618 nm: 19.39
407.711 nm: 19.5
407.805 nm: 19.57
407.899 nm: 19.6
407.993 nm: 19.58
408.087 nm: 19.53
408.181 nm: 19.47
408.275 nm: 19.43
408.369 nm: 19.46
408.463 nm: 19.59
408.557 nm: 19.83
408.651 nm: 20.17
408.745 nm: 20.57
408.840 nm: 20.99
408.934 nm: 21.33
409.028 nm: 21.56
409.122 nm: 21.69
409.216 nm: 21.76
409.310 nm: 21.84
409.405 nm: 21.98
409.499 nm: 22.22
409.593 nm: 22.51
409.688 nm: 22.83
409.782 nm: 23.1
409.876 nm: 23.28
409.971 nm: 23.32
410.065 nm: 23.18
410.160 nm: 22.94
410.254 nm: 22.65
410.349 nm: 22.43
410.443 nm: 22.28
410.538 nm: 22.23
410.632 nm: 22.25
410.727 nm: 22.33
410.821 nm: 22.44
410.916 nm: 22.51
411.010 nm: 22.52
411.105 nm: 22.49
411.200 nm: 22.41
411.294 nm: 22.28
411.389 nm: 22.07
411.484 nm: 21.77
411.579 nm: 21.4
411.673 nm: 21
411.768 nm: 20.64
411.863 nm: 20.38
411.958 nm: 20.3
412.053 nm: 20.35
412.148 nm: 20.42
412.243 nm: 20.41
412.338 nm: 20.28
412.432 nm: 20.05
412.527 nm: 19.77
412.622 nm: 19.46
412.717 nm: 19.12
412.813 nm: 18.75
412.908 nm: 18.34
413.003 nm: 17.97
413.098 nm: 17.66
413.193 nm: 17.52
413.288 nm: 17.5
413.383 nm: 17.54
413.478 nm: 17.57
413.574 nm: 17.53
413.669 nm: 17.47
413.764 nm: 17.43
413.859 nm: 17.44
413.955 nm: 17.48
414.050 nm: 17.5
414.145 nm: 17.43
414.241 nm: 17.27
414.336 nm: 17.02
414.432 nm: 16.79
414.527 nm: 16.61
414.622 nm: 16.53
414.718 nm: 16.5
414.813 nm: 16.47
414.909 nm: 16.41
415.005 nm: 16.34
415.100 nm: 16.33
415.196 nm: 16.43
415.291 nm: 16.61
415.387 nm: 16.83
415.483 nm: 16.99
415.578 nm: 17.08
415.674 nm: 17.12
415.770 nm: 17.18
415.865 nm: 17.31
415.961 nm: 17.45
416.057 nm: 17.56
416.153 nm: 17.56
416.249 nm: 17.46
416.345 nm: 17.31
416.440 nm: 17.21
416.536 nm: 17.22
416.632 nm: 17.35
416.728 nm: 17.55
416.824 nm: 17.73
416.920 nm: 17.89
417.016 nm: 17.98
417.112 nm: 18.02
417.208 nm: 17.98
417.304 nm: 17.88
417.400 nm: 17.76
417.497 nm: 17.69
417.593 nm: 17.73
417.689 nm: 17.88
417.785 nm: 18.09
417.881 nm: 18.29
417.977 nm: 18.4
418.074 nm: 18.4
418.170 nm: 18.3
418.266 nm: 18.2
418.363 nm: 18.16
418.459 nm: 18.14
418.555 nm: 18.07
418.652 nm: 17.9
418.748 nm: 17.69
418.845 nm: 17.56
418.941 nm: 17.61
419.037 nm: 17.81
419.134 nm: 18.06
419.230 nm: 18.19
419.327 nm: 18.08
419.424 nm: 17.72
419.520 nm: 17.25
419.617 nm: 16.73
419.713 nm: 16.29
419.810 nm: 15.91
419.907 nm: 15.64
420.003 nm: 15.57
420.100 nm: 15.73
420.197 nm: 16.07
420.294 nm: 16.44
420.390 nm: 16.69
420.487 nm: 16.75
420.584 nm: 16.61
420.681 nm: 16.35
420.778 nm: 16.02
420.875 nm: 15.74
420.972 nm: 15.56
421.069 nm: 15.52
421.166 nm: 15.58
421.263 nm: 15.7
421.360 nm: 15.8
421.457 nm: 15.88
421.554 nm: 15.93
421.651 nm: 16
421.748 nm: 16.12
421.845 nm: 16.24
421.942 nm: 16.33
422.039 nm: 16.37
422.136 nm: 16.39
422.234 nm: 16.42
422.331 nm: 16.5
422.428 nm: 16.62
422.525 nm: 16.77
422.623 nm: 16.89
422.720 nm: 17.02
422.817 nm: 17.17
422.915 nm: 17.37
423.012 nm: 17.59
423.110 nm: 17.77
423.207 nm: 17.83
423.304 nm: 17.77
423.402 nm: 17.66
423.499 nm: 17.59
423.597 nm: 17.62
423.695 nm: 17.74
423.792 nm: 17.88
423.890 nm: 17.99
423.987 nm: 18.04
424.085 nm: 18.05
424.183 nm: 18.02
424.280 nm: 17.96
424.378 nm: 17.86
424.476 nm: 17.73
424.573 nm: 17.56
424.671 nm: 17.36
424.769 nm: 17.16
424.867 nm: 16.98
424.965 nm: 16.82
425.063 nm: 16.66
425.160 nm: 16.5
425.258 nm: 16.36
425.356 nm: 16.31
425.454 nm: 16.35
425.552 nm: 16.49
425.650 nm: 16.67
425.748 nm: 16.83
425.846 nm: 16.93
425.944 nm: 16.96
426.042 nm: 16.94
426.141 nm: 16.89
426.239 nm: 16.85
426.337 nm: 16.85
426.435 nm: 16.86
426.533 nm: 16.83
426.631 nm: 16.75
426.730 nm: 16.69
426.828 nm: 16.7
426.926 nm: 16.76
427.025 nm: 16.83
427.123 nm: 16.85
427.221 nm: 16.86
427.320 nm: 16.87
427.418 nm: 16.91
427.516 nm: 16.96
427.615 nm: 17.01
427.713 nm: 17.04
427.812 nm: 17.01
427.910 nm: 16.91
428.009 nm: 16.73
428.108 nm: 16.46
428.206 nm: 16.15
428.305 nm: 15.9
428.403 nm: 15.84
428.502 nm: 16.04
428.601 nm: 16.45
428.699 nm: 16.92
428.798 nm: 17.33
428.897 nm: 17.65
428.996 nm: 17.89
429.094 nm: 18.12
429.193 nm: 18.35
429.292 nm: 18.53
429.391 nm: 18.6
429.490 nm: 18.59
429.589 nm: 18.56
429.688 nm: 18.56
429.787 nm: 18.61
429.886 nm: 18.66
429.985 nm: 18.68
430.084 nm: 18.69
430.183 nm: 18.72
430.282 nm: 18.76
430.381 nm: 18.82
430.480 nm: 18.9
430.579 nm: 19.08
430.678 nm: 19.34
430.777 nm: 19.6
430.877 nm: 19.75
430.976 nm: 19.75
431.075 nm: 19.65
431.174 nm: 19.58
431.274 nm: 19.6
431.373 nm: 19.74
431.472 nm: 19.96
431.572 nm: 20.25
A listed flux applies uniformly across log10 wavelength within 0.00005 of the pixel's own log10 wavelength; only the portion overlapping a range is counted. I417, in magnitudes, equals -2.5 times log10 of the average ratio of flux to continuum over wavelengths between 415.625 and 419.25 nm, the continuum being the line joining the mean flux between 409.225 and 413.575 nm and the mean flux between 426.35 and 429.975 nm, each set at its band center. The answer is 0.107 mag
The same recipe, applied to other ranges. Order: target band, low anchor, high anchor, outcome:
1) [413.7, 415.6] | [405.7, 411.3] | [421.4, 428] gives 0.14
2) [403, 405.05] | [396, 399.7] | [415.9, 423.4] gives 0.15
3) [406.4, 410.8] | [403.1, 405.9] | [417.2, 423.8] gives -0.18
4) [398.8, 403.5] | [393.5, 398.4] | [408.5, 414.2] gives 0.15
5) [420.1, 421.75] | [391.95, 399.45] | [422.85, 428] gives 0.11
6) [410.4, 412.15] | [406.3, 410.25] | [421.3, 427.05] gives -0.11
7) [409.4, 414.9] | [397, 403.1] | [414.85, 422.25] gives -0.12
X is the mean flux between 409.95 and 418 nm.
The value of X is 18.8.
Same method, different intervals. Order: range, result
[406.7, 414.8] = 20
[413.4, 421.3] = 17.2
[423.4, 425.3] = 17.5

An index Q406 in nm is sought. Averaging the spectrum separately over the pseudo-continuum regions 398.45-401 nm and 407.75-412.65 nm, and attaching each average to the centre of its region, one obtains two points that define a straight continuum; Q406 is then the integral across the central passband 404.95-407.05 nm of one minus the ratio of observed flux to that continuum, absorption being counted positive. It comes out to 0.22 nm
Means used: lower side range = 18.9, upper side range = 21.3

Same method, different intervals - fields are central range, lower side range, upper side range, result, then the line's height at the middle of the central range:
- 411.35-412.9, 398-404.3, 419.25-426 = -0.23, 17.7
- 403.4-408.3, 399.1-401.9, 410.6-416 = 0.11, 18.7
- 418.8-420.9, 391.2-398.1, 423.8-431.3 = 0.19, 18.4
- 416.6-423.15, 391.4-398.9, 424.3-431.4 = 0.49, 18.4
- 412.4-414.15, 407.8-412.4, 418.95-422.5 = 0.16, 19.9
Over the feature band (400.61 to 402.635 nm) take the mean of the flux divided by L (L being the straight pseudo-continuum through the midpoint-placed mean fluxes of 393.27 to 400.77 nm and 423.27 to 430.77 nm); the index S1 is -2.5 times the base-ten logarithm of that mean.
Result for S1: 0.100 mag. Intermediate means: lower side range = 20.7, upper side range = 17.4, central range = 18.4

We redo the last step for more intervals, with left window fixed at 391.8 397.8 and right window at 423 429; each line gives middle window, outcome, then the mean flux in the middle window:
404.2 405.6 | 0.13 mag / 17.7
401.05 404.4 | 0.12 mag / 18.2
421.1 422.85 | 0.08 mag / 16.3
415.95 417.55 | 0.04 mag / 17.6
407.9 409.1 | -0.04 mag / 20.1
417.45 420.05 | 0.03 mag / 17.6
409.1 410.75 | -0.17 mag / 22.5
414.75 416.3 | 0.10 mag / 16.9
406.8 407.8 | 0.03 mag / 19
